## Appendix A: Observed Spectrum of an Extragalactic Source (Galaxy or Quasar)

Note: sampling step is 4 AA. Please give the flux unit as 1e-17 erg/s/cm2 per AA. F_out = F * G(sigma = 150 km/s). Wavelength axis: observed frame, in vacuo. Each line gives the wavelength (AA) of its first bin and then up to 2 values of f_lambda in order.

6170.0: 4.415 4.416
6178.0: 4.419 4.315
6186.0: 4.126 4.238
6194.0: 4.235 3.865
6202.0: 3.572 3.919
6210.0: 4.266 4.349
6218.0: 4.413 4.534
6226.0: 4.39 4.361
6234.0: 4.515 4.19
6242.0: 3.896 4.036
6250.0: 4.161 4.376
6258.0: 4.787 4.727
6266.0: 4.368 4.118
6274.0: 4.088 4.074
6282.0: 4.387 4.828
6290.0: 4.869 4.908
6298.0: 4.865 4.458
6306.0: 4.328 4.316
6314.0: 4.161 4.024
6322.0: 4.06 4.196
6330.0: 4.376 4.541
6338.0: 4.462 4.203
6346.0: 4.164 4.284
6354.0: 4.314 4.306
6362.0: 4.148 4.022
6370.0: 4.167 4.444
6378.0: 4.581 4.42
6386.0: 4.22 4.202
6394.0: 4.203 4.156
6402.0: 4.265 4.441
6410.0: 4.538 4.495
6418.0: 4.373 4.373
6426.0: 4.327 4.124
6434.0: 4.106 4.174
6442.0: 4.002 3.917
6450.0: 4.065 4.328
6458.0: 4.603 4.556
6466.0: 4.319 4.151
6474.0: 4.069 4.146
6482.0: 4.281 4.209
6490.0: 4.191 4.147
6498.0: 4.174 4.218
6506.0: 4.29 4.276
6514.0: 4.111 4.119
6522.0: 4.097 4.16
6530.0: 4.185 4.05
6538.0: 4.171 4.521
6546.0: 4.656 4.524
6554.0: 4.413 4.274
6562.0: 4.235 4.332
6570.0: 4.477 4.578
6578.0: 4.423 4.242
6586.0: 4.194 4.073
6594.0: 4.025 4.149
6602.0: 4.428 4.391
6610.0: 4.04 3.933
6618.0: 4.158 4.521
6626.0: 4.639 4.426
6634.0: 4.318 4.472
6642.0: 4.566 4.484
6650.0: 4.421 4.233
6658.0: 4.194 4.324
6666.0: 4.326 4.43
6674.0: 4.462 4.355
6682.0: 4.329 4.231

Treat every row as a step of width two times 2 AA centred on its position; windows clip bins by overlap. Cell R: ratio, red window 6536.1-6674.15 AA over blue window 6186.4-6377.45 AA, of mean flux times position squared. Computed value 1.12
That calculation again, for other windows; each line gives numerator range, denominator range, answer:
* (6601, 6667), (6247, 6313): 1.09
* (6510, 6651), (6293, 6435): 1.07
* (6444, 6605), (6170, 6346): 1.07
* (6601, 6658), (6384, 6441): 1.09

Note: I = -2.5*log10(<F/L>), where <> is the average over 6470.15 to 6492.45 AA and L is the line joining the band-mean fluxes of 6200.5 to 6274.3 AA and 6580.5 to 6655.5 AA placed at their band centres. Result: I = 0.03 mag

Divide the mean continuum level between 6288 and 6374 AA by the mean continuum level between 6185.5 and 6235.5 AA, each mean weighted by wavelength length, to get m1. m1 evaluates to 1.03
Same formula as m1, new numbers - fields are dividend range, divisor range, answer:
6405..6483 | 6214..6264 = 0.98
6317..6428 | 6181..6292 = 1.00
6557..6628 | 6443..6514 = 1.01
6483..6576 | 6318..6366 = 1.01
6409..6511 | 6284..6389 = 0.97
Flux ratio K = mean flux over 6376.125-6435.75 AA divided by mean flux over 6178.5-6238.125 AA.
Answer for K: 1.0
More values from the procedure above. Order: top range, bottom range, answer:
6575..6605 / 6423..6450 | 1.03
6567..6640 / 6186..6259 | 1.02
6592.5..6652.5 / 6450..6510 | 1.02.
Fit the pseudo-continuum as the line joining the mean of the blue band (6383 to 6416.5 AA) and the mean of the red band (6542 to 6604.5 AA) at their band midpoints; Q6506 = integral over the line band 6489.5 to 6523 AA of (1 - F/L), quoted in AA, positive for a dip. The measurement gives 1.2 AA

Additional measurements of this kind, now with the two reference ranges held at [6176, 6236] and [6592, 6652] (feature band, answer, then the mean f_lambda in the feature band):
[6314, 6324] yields 0.5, 4.07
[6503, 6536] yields 1.1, 4.16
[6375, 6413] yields -0.6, 4.34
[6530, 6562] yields -0.3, 4.35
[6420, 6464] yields 0.6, 4.23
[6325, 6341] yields -0.5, 4.39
